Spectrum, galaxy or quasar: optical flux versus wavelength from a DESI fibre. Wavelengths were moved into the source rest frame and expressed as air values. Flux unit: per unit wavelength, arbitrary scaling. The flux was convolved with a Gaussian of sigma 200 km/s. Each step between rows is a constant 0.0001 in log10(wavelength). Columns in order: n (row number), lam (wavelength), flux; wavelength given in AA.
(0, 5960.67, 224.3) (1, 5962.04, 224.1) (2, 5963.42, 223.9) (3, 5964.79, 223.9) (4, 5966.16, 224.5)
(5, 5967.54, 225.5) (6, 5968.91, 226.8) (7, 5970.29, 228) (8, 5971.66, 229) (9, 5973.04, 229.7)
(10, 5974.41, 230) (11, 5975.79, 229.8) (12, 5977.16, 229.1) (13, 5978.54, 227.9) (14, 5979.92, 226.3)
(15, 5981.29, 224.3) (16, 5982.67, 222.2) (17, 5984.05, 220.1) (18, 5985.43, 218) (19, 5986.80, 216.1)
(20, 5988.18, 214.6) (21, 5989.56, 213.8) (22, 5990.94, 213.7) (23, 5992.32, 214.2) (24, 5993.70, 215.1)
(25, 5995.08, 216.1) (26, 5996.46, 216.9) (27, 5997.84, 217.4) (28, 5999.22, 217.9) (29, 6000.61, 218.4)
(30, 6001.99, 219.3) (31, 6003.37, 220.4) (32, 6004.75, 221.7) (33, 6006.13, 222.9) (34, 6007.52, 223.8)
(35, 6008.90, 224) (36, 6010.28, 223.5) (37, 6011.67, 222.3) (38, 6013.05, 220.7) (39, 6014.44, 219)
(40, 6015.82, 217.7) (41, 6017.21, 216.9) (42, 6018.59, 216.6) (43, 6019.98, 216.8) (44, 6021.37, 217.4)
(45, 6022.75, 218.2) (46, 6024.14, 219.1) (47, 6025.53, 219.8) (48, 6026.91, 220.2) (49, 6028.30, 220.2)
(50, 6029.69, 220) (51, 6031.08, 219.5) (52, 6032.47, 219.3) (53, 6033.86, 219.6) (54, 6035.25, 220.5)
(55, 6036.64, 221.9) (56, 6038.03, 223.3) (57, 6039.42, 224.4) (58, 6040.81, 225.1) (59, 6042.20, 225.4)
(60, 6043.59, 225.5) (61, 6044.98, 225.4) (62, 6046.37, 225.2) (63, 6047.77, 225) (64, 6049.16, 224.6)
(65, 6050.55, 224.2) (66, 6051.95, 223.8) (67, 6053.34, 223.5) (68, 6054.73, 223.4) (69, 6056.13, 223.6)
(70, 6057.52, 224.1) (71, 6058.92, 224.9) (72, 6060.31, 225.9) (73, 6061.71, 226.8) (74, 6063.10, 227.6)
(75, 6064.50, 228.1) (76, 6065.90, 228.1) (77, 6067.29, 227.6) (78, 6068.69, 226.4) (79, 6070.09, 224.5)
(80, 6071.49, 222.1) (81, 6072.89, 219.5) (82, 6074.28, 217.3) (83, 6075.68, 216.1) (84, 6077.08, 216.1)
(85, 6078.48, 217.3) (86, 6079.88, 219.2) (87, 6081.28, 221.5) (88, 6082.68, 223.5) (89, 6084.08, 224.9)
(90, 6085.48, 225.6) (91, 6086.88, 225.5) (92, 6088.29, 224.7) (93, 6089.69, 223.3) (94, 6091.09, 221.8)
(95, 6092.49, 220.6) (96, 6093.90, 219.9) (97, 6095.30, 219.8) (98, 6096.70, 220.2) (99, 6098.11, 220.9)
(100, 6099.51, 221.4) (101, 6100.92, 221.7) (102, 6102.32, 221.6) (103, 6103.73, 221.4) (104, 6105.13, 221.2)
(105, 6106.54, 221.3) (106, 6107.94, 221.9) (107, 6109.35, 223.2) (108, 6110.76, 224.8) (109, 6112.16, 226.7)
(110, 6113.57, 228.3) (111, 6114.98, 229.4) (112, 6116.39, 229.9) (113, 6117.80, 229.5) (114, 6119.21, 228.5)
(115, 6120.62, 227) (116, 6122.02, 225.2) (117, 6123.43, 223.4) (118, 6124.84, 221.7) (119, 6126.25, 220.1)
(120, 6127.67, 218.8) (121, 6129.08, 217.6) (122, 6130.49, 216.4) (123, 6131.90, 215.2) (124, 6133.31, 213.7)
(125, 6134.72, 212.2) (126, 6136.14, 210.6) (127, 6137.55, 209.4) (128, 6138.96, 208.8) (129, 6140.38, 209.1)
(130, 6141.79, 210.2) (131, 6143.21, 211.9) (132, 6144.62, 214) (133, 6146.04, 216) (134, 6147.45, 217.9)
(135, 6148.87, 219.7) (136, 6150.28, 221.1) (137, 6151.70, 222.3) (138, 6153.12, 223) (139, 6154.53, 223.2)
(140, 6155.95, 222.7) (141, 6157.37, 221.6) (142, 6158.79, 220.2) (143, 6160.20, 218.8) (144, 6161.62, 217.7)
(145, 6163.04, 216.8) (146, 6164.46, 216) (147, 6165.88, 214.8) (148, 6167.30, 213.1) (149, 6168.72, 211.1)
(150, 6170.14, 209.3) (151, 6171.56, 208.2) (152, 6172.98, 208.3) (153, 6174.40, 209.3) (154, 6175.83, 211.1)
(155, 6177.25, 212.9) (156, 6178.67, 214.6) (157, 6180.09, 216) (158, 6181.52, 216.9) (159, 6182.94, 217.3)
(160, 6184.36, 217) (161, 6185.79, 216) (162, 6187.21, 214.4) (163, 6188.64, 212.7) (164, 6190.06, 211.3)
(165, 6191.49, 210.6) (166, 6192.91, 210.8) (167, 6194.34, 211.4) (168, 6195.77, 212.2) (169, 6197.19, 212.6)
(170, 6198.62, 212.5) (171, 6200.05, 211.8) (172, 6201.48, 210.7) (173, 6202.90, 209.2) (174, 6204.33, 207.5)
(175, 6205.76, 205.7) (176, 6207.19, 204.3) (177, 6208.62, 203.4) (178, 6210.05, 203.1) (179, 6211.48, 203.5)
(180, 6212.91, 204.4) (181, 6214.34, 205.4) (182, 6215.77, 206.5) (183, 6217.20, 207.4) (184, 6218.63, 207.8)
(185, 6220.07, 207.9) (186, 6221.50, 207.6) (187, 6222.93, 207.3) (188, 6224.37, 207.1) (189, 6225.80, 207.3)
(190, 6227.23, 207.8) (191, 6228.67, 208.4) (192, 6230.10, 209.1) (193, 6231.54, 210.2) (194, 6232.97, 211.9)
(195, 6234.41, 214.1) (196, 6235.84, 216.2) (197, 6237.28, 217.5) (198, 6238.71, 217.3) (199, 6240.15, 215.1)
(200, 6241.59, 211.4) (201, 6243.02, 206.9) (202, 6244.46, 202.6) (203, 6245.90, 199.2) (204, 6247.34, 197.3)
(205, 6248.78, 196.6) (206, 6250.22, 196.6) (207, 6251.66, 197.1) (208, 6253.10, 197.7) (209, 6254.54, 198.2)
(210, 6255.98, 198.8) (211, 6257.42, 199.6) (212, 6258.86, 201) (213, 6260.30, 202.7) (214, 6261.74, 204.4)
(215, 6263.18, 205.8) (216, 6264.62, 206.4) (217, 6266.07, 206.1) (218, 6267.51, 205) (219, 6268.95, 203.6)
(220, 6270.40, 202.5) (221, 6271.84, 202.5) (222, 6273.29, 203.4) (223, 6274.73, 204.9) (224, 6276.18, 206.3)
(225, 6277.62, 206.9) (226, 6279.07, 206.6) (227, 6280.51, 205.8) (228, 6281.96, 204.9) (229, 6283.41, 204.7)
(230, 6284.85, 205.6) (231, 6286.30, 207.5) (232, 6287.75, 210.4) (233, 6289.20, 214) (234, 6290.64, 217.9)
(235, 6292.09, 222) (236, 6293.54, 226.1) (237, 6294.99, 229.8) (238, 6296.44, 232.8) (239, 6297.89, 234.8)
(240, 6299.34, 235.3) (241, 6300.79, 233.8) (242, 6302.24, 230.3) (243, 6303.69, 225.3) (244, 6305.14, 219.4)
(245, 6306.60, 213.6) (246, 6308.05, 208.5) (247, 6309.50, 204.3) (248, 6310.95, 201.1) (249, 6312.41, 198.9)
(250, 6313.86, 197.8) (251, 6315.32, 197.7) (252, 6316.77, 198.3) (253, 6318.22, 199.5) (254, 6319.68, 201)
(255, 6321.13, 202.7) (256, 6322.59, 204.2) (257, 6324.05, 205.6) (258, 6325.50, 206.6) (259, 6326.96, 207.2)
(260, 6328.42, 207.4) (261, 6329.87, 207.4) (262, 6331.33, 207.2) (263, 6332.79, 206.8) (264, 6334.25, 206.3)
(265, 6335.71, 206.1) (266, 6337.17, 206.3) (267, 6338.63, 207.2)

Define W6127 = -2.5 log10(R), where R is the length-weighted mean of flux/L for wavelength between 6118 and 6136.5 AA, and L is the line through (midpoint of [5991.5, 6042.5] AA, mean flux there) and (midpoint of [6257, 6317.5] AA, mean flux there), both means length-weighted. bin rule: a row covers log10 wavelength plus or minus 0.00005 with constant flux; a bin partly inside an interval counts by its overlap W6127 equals -0.02 mag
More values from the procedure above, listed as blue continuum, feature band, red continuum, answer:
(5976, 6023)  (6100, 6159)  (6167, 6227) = -0.03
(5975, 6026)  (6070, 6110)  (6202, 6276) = -0.03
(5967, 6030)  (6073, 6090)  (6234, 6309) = -0.02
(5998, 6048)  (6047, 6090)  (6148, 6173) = -0.02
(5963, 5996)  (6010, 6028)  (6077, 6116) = 0.02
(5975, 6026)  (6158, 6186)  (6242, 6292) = -0.02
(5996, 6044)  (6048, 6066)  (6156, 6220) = -0.03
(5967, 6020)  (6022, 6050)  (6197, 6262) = -0.02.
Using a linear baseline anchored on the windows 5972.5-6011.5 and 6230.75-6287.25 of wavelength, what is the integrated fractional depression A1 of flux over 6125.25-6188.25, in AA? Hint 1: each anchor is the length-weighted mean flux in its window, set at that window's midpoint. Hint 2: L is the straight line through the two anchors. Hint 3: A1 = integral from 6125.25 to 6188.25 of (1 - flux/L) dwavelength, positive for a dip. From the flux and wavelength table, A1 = -1.24 AA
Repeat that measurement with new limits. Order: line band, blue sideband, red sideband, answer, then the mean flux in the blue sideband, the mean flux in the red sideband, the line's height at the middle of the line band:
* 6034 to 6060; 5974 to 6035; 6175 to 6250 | -0.7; 220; 209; 218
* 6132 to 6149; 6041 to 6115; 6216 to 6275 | 0.3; 223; 206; 217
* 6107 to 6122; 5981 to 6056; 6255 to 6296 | -0.8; 220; 208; 216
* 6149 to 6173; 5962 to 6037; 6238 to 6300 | -0.4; 221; 208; 213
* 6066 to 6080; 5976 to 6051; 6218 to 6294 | -0.2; 221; 207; 217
